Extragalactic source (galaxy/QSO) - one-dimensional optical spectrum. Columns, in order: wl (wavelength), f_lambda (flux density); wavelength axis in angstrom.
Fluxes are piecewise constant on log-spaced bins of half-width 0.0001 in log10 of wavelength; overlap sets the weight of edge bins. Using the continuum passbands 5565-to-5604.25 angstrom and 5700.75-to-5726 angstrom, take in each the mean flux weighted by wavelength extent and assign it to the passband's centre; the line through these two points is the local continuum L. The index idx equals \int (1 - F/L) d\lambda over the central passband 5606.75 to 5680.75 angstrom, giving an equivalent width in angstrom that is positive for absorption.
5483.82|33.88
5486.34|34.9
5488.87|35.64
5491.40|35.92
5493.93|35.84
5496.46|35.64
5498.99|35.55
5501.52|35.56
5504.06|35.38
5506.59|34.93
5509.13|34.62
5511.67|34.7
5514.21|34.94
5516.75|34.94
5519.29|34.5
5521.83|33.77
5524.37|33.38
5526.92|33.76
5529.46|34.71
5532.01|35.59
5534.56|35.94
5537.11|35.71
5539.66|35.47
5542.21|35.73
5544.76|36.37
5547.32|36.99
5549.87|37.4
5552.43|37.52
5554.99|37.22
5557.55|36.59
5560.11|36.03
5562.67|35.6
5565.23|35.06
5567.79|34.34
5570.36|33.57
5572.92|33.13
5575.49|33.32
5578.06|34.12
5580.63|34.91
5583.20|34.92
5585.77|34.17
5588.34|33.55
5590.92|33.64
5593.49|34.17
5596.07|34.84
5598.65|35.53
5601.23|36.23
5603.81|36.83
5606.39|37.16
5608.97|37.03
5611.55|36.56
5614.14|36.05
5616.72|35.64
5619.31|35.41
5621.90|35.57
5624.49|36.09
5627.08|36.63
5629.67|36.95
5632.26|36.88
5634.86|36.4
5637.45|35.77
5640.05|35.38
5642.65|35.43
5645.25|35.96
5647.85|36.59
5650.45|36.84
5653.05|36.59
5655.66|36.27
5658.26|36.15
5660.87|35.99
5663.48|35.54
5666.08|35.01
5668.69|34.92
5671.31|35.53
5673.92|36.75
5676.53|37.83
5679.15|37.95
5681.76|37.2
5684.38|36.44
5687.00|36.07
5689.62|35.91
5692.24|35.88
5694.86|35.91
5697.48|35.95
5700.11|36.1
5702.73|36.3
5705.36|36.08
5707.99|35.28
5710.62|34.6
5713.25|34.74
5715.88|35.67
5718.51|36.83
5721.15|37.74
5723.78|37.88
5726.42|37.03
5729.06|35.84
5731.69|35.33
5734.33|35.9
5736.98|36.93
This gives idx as -2.07 angstrom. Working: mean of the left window 34.5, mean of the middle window 36.2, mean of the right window 36.2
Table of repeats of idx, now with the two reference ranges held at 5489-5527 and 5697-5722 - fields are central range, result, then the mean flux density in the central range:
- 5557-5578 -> 0.4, 34.6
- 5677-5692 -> -0.4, 36.7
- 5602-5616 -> -0.5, 36.7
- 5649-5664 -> -0.3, 36.3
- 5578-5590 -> 0.3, 34.3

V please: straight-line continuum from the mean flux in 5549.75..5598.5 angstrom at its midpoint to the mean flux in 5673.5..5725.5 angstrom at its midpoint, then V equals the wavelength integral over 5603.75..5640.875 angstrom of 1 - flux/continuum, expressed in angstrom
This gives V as -0.9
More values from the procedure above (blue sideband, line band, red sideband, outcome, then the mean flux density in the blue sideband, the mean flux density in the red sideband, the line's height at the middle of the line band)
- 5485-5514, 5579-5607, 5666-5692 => 0.7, 35.3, 36.4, 35.9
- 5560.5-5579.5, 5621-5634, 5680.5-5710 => -0.5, 34.3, 36.1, 35.1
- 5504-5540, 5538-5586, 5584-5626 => -0.4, 34.8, 35.5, 35.1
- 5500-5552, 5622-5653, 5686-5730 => -0.4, 35.3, 36.1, 35.8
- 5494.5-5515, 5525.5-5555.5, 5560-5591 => -1.1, 35.2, 34.3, 34.7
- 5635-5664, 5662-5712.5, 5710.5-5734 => 0.2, 36.1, 36.3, 36.2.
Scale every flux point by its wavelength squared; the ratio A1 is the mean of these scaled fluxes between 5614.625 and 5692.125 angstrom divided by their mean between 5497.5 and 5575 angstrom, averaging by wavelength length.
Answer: 1.07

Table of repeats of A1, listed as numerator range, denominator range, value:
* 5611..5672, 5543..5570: 1.03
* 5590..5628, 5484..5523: 1.06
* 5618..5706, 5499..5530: 1.10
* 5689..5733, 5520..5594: 1.09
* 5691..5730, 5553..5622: 1.07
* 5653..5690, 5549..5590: 1.07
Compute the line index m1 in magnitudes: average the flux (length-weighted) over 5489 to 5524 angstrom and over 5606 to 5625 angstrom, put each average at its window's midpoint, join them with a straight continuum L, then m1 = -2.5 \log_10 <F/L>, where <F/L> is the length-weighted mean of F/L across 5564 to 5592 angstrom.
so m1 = 0.05 mag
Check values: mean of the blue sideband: 35.1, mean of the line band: 34.1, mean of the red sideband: 36.2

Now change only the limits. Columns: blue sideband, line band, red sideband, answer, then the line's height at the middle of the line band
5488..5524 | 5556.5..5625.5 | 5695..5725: 0.01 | 35.5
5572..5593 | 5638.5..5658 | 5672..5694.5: -0.01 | 35.8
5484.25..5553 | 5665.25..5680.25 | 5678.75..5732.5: -0.01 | 36.1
